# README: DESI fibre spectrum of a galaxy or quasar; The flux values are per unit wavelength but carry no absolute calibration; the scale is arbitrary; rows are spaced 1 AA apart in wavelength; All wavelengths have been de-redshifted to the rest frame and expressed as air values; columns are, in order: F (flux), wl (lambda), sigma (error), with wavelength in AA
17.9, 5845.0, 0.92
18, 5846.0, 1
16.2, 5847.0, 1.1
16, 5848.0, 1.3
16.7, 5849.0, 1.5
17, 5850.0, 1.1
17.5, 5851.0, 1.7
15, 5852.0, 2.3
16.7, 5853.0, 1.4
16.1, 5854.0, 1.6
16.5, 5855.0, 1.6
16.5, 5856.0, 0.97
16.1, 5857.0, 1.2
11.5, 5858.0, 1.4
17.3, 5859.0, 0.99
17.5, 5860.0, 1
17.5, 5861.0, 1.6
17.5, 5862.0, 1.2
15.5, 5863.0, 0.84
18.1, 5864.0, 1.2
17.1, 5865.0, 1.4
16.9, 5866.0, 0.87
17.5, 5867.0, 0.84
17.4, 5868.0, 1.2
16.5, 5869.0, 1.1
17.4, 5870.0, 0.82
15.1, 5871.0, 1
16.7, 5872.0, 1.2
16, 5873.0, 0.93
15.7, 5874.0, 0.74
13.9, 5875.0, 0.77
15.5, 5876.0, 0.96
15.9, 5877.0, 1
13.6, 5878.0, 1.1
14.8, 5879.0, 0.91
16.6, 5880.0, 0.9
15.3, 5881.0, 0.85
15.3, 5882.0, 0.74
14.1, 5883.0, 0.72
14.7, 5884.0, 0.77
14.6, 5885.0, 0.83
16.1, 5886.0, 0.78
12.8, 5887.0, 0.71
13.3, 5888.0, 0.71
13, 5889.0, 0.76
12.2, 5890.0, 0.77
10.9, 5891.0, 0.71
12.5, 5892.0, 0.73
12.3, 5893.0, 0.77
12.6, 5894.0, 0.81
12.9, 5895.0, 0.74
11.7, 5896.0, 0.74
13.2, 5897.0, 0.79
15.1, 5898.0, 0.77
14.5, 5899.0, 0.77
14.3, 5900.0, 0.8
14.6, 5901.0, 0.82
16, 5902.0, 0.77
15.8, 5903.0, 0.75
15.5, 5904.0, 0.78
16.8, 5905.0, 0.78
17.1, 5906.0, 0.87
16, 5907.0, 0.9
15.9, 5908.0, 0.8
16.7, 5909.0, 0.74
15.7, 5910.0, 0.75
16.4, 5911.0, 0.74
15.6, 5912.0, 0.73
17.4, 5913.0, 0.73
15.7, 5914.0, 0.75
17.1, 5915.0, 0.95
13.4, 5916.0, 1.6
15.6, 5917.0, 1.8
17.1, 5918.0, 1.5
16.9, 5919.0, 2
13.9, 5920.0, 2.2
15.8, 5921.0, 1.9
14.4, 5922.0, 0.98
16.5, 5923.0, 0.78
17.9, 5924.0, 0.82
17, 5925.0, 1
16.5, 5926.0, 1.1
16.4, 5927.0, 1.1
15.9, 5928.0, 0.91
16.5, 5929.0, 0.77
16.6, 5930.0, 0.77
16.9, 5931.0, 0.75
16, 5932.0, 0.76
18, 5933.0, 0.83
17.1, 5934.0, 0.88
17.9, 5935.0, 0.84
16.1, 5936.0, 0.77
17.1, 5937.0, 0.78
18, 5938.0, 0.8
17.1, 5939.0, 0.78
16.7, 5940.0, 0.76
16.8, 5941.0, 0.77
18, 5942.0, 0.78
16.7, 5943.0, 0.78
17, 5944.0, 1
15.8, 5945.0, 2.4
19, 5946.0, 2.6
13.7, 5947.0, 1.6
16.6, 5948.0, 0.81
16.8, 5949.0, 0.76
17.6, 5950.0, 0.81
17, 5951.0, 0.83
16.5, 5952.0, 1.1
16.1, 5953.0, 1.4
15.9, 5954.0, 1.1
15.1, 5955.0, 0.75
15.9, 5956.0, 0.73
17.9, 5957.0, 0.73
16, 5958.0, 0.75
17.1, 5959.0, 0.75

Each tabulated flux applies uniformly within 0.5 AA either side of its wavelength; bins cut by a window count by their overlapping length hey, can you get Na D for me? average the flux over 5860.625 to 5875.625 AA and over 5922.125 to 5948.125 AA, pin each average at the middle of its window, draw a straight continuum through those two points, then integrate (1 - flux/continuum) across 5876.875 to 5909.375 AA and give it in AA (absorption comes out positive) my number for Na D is 4.37 AA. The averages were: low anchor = 16.6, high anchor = 16.8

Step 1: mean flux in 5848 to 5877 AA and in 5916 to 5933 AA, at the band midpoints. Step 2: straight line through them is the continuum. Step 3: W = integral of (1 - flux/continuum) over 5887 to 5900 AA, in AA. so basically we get 2.7 AA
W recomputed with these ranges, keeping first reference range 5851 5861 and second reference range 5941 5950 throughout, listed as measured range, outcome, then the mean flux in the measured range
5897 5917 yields 0.9 AA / 15.7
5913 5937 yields 0.4 AA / 16.4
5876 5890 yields 1.5 AA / 14.6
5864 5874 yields -0.4 AA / 16.8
